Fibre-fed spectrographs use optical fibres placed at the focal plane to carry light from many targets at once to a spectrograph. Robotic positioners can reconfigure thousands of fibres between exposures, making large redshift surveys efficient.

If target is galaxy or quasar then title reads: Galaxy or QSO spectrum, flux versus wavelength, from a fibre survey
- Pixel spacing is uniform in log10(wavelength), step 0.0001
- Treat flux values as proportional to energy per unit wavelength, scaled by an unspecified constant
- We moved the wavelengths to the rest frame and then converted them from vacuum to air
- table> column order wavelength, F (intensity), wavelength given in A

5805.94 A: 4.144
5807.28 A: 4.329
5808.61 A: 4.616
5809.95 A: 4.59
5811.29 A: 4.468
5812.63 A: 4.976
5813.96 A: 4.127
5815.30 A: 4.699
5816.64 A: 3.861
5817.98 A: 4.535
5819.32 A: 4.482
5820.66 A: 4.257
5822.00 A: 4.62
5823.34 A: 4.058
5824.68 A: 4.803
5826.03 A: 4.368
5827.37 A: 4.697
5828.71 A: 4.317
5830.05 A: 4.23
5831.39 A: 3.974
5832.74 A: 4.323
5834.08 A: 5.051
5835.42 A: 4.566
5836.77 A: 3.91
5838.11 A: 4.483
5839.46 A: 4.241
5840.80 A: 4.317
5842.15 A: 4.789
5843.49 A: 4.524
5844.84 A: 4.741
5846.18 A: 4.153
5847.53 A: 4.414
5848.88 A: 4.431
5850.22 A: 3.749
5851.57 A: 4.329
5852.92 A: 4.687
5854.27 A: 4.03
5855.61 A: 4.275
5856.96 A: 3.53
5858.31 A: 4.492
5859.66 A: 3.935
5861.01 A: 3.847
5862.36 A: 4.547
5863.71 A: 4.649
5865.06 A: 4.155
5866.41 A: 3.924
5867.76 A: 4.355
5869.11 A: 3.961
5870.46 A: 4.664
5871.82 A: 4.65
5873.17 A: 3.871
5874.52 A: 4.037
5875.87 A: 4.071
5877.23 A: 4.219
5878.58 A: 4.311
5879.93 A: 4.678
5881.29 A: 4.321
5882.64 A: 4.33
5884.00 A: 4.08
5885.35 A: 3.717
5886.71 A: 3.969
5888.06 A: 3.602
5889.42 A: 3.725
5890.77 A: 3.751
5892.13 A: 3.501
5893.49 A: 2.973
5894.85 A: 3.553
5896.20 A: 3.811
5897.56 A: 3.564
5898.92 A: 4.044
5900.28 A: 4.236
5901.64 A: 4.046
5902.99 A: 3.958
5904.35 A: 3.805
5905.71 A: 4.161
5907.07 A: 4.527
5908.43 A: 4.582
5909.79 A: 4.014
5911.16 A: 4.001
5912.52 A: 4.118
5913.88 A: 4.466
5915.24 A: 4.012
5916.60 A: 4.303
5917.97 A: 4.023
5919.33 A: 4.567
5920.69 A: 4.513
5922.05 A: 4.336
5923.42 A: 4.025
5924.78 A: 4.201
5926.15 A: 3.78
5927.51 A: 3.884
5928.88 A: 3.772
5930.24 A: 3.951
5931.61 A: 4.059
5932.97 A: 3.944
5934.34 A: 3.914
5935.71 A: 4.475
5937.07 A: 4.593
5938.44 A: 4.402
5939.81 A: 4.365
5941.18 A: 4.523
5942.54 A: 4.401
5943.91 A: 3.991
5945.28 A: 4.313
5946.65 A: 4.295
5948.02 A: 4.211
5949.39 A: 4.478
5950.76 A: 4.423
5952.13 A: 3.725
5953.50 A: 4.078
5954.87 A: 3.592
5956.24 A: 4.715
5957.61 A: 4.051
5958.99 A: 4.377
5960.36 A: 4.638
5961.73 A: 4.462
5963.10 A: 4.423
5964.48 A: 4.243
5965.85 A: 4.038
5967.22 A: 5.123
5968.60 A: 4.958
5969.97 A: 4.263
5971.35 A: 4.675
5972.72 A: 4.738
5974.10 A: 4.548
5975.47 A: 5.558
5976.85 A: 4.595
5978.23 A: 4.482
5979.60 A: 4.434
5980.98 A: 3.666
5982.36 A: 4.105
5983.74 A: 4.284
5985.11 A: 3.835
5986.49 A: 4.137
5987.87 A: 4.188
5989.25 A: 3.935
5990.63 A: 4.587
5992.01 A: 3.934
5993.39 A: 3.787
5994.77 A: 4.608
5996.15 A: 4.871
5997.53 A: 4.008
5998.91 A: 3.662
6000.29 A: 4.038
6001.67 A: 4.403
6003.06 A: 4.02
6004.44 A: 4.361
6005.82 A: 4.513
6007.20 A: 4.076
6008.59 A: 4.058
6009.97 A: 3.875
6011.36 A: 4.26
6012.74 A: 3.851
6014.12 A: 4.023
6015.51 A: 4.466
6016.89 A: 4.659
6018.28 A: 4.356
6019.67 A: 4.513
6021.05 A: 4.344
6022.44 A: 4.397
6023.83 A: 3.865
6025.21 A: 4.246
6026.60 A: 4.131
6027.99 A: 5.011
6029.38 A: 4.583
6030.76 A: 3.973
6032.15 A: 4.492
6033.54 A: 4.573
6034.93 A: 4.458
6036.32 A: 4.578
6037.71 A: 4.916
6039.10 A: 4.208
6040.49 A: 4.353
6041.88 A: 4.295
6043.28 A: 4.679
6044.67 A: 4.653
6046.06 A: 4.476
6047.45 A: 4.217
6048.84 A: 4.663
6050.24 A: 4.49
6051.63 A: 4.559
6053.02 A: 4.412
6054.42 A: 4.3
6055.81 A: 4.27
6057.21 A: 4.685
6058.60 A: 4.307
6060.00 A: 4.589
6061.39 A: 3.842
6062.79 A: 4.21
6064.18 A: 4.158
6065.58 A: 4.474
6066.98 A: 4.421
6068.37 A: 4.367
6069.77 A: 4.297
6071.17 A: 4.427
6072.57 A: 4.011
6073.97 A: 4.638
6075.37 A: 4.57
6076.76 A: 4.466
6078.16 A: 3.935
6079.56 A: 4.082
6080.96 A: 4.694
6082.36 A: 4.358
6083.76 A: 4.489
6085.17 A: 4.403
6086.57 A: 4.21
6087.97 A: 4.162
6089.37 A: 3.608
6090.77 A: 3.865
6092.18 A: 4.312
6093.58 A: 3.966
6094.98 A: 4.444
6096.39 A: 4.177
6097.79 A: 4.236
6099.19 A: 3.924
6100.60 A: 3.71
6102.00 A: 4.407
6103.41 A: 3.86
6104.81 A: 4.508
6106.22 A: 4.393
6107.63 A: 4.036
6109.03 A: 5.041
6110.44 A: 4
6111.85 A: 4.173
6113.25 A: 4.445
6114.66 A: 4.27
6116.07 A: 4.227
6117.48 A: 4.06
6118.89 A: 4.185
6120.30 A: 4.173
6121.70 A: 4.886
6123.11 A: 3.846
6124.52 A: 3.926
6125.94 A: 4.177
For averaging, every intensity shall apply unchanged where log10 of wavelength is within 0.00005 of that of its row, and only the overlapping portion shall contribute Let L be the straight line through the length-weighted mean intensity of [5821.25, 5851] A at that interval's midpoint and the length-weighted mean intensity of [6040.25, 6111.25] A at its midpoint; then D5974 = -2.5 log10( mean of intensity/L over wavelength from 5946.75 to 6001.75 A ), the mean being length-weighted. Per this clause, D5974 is 0.01 mag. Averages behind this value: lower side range 4.4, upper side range 4.31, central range 4.32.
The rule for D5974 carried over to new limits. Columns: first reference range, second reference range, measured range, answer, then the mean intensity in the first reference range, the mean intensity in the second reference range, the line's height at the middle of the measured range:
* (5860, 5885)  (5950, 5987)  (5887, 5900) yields 0.174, 4.25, 4.38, 4.28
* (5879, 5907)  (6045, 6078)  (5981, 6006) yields 0.008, 3.91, 4.38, 4.19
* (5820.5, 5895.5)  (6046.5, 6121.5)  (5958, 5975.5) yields -0.081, 4.21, 4.28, 4.24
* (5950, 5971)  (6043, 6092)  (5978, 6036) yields 0.026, 4.35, 4.34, 4.34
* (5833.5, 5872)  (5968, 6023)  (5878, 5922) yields 0.070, 4.32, 4.3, 4.31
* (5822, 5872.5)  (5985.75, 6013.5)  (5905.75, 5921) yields -0.004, 4.33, 4.16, 4.26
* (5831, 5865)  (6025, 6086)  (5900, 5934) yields 0.056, 4.32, 4.41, 4.35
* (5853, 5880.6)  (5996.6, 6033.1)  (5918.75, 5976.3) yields -0.023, 4.22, 4.25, 4.23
